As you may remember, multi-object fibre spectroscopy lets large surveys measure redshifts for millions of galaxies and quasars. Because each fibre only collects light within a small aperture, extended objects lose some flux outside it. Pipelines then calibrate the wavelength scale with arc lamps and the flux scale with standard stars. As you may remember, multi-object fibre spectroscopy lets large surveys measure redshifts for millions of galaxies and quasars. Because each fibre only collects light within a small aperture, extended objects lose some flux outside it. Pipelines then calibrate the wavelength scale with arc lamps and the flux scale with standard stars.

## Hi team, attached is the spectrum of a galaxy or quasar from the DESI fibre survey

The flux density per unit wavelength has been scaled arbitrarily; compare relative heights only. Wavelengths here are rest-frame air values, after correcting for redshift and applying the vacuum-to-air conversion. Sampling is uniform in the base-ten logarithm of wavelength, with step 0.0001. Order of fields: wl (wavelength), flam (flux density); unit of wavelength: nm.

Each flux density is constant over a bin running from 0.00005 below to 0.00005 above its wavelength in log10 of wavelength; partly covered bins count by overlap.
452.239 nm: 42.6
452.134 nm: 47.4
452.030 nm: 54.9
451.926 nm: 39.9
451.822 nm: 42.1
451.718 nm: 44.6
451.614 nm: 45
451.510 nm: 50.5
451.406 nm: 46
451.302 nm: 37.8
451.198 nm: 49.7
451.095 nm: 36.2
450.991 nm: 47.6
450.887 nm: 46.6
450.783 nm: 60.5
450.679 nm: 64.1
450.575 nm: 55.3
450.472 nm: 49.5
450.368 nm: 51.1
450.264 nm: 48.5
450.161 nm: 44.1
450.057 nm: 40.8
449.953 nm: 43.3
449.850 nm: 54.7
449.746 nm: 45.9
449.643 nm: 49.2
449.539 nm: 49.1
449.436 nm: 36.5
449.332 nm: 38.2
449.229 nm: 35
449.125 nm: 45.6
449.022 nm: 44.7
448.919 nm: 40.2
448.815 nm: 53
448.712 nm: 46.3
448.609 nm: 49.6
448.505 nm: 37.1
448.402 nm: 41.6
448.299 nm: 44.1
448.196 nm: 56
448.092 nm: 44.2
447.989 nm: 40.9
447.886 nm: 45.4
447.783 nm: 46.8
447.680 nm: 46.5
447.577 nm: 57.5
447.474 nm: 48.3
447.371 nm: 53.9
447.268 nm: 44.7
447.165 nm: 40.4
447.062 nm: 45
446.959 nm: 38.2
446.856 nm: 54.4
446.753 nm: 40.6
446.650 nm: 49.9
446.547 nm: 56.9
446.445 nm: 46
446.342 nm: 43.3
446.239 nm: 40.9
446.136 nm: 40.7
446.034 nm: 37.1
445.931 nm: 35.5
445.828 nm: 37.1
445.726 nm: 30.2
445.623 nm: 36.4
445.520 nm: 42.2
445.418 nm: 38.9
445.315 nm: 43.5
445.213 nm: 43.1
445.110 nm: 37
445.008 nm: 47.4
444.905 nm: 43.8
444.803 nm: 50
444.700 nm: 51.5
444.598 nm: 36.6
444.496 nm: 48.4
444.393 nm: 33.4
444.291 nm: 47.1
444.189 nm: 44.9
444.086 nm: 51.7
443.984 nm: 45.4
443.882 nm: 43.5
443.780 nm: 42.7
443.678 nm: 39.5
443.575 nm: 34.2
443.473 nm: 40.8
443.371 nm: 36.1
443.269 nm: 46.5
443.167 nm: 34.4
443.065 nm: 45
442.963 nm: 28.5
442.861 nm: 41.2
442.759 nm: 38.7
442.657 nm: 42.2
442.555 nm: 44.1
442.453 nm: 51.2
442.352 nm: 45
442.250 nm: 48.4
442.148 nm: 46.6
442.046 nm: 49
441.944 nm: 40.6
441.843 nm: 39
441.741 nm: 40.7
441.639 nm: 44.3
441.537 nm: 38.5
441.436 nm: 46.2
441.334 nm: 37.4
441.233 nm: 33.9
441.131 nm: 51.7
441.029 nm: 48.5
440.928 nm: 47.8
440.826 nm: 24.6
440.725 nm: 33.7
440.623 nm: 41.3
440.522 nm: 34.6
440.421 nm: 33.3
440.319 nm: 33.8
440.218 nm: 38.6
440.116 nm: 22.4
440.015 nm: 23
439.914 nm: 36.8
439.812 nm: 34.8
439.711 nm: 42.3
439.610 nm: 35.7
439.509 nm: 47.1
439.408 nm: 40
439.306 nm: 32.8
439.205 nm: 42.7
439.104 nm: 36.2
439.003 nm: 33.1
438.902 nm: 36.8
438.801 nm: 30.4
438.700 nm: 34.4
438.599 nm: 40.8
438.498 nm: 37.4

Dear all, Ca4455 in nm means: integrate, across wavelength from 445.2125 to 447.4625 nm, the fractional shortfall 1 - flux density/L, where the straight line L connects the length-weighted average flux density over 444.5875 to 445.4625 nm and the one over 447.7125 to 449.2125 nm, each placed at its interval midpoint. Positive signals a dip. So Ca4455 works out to 0.08 nm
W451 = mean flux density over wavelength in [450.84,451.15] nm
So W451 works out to 43.6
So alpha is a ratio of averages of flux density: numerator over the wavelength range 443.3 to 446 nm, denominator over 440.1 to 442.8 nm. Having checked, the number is 1.0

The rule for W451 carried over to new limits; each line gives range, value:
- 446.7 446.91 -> 47.3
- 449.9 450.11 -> 42.1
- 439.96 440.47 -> 30.3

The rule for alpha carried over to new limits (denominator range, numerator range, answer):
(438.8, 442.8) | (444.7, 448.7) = 1.12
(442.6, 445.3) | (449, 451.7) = 1.11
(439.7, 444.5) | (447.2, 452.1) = 1.16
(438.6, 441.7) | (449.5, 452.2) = 1.28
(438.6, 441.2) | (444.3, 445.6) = 1.17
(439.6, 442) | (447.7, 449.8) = 1.18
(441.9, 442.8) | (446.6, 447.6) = 1.04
